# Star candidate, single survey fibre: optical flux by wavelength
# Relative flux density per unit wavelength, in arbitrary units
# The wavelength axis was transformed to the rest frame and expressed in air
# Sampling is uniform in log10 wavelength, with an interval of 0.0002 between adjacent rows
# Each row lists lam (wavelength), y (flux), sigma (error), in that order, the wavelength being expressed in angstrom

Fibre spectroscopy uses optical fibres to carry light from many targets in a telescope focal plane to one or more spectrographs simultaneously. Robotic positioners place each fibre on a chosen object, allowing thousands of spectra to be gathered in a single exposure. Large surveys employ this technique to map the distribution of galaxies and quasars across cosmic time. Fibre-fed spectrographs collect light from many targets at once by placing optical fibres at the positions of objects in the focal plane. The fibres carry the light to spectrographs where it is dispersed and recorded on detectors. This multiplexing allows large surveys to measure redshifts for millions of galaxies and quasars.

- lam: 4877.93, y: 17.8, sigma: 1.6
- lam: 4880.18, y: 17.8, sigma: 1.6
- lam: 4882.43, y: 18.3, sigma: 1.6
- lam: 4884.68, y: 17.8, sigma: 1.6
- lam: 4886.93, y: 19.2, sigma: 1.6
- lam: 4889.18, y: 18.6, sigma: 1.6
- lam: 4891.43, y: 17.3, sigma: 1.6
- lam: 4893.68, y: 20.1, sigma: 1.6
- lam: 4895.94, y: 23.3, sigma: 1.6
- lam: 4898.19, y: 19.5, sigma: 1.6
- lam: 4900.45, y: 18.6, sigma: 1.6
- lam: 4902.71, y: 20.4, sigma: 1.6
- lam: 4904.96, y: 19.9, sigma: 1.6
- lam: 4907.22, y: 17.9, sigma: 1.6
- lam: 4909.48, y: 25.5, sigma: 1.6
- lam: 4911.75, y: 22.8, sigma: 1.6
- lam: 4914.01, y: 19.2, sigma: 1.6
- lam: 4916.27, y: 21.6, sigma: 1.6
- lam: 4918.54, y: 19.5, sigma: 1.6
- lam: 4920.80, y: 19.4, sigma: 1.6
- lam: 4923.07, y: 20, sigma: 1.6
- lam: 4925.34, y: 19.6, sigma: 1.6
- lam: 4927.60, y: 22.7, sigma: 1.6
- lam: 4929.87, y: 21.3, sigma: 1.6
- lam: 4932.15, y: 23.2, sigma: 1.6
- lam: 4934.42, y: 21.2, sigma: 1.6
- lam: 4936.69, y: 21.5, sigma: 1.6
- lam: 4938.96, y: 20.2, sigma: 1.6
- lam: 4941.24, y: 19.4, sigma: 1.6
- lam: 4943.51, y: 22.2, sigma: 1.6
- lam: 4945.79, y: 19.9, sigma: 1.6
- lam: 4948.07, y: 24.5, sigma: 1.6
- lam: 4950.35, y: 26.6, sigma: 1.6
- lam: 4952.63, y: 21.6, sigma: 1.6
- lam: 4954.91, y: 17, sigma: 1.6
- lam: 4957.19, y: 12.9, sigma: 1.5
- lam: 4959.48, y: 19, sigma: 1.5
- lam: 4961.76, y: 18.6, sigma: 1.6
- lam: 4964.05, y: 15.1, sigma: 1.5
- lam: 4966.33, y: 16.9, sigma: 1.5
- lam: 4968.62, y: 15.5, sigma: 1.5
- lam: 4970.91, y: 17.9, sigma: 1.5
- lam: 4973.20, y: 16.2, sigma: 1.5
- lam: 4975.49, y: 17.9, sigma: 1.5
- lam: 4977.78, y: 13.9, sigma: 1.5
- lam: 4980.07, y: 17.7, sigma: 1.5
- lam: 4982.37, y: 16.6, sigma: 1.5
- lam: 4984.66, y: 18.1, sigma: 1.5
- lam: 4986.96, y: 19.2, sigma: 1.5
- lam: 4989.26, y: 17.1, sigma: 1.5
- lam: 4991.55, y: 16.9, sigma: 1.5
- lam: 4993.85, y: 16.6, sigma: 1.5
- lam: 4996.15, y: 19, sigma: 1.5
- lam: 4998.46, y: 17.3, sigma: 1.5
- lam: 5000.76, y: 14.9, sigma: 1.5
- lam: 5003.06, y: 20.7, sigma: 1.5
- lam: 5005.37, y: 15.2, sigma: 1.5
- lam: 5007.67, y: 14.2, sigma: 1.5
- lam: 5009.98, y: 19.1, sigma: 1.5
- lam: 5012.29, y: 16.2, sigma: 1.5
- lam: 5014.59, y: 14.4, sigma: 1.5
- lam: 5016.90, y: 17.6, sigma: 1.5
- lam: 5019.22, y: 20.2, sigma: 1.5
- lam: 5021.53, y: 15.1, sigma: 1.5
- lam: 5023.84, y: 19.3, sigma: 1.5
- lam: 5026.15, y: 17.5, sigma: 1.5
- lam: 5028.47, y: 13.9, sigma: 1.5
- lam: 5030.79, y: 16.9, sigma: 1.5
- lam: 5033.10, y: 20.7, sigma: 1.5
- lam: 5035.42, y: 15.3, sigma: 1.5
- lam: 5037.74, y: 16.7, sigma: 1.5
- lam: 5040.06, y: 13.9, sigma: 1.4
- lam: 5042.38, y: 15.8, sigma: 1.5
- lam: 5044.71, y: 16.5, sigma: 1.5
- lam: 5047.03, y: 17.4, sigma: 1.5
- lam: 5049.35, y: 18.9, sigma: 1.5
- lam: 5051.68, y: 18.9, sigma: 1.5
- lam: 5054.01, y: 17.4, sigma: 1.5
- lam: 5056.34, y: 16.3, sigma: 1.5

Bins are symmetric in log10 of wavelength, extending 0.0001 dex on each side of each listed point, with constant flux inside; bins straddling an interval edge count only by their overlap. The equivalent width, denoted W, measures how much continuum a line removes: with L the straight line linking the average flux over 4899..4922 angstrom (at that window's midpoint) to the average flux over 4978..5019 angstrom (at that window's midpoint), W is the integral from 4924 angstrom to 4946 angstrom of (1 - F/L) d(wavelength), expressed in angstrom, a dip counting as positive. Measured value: -1.8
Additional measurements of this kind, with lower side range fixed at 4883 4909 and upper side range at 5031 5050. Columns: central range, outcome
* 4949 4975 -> 0.43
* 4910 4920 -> -0.99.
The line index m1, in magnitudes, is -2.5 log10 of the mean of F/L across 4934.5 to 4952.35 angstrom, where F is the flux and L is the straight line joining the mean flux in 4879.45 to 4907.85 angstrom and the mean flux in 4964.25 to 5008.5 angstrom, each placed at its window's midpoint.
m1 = -0.22 mag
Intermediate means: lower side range 19.2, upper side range 16.9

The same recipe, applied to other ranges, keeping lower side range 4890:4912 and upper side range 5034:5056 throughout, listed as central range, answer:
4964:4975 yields 0.13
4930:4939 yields -0.11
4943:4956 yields -0.15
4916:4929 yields -0.03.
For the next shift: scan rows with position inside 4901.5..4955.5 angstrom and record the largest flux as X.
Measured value 26.6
